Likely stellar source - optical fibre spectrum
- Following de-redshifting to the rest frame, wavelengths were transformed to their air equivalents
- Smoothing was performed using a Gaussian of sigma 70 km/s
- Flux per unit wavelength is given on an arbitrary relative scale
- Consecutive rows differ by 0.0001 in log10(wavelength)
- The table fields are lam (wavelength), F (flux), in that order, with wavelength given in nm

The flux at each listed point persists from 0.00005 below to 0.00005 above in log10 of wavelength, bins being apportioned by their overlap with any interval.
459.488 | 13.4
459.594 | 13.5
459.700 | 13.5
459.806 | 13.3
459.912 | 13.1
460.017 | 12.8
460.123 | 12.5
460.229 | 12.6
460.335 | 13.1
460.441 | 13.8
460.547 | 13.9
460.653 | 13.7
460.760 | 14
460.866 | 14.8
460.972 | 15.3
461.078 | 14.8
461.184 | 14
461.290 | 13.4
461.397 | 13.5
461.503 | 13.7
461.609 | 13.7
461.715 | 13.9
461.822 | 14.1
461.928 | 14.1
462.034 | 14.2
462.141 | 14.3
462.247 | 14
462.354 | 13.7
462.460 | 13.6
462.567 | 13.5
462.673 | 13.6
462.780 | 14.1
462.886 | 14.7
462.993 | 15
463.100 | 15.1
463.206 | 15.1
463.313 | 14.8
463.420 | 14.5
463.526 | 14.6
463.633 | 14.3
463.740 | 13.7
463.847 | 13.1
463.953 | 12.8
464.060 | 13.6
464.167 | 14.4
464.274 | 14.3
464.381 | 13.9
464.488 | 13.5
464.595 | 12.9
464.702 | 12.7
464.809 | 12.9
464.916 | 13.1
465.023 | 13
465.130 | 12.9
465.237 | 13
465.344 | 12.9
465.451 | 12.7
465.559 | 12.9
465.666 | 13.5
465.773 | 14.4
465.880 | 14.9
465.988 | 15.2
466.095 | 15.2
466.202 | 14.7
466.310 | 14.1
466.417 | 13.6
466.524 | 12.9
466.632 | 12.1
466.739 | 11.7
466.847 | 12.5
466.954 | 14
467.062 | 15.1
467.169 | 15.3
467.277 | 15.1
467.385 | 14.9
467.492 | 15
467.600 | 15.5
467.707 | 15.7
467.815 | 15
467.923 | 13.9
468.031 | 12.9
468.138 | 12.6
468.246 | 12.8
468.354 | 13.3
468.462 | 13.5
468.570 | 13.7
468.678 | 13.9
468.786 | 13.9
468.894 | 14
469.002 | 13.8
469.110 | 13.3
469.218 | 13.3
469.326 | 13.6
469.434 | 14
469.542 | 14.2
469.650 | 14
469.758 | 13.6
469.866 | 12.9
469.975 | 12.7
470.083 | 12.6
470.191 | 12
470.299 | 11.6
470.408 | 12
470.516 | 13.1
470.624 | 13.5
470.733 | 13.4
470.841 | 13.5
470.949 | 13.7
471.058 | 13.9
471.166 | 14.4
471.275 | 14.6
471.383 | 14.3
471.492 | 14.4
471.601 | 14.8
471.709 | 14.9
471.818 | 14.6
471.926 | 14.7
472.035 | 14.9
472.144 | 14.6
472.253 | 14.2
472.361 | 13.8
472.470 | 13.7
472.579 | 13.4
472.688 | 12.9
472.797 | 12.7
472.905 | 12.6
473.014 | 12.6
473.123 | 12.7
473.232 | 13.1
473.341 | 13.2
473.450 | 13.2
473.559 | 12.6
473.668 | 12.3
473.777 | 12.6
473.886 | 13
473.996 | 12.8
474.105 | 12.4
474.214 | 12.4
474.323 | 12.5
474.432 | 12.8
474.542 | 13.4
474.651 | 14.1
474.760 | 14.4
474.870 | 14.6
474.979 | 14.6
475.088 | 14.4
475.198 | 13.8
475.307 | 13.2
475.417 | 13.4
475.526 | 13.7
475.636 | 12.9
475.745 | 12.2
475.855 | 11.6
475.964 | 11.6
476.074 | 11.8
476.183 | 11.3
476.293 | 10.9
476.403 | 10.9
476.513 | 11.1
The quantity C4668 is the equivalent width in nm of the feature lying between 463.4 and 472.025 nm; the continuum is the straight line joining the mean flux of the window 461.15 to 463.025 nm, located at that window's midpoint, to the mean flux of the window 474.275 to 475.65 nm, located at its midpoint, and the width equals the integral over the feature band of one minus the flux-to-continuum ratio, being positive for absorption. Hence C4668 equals 0.07 nm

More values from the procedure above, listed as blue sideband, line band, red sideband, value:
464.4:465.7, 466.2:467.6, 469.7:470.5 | -0.123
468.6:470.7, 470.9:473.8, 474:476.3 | -0.123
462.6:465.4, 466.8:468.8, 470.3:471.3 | -0.082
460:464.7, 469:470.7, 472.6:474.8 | 0.018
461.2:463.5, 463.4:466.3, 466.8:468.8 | 0.092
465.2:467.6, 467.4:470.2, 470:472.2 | 0.025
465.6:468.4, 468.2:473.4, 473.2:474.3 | -0.095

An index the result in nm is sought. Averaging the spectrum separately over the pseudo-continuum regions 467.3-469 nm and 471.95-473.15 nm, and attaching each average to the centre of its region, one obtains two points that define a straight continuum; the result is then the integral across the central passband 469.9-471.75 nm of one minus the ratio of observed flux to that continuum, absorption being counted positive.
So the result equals 0.032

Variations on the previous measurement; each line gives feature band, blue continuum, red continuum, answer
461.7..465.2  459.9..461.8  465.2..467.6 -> -0.01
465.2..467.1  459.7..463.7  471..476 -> 0.02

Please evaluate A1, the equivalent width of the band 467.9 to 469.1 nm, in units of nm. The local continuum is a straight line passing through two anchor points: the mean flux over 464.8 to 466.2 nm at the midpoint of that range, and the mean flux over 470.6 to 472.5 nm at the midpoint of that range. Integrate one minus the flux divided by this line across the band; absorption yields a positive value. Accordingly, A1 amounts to 0.04 nm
